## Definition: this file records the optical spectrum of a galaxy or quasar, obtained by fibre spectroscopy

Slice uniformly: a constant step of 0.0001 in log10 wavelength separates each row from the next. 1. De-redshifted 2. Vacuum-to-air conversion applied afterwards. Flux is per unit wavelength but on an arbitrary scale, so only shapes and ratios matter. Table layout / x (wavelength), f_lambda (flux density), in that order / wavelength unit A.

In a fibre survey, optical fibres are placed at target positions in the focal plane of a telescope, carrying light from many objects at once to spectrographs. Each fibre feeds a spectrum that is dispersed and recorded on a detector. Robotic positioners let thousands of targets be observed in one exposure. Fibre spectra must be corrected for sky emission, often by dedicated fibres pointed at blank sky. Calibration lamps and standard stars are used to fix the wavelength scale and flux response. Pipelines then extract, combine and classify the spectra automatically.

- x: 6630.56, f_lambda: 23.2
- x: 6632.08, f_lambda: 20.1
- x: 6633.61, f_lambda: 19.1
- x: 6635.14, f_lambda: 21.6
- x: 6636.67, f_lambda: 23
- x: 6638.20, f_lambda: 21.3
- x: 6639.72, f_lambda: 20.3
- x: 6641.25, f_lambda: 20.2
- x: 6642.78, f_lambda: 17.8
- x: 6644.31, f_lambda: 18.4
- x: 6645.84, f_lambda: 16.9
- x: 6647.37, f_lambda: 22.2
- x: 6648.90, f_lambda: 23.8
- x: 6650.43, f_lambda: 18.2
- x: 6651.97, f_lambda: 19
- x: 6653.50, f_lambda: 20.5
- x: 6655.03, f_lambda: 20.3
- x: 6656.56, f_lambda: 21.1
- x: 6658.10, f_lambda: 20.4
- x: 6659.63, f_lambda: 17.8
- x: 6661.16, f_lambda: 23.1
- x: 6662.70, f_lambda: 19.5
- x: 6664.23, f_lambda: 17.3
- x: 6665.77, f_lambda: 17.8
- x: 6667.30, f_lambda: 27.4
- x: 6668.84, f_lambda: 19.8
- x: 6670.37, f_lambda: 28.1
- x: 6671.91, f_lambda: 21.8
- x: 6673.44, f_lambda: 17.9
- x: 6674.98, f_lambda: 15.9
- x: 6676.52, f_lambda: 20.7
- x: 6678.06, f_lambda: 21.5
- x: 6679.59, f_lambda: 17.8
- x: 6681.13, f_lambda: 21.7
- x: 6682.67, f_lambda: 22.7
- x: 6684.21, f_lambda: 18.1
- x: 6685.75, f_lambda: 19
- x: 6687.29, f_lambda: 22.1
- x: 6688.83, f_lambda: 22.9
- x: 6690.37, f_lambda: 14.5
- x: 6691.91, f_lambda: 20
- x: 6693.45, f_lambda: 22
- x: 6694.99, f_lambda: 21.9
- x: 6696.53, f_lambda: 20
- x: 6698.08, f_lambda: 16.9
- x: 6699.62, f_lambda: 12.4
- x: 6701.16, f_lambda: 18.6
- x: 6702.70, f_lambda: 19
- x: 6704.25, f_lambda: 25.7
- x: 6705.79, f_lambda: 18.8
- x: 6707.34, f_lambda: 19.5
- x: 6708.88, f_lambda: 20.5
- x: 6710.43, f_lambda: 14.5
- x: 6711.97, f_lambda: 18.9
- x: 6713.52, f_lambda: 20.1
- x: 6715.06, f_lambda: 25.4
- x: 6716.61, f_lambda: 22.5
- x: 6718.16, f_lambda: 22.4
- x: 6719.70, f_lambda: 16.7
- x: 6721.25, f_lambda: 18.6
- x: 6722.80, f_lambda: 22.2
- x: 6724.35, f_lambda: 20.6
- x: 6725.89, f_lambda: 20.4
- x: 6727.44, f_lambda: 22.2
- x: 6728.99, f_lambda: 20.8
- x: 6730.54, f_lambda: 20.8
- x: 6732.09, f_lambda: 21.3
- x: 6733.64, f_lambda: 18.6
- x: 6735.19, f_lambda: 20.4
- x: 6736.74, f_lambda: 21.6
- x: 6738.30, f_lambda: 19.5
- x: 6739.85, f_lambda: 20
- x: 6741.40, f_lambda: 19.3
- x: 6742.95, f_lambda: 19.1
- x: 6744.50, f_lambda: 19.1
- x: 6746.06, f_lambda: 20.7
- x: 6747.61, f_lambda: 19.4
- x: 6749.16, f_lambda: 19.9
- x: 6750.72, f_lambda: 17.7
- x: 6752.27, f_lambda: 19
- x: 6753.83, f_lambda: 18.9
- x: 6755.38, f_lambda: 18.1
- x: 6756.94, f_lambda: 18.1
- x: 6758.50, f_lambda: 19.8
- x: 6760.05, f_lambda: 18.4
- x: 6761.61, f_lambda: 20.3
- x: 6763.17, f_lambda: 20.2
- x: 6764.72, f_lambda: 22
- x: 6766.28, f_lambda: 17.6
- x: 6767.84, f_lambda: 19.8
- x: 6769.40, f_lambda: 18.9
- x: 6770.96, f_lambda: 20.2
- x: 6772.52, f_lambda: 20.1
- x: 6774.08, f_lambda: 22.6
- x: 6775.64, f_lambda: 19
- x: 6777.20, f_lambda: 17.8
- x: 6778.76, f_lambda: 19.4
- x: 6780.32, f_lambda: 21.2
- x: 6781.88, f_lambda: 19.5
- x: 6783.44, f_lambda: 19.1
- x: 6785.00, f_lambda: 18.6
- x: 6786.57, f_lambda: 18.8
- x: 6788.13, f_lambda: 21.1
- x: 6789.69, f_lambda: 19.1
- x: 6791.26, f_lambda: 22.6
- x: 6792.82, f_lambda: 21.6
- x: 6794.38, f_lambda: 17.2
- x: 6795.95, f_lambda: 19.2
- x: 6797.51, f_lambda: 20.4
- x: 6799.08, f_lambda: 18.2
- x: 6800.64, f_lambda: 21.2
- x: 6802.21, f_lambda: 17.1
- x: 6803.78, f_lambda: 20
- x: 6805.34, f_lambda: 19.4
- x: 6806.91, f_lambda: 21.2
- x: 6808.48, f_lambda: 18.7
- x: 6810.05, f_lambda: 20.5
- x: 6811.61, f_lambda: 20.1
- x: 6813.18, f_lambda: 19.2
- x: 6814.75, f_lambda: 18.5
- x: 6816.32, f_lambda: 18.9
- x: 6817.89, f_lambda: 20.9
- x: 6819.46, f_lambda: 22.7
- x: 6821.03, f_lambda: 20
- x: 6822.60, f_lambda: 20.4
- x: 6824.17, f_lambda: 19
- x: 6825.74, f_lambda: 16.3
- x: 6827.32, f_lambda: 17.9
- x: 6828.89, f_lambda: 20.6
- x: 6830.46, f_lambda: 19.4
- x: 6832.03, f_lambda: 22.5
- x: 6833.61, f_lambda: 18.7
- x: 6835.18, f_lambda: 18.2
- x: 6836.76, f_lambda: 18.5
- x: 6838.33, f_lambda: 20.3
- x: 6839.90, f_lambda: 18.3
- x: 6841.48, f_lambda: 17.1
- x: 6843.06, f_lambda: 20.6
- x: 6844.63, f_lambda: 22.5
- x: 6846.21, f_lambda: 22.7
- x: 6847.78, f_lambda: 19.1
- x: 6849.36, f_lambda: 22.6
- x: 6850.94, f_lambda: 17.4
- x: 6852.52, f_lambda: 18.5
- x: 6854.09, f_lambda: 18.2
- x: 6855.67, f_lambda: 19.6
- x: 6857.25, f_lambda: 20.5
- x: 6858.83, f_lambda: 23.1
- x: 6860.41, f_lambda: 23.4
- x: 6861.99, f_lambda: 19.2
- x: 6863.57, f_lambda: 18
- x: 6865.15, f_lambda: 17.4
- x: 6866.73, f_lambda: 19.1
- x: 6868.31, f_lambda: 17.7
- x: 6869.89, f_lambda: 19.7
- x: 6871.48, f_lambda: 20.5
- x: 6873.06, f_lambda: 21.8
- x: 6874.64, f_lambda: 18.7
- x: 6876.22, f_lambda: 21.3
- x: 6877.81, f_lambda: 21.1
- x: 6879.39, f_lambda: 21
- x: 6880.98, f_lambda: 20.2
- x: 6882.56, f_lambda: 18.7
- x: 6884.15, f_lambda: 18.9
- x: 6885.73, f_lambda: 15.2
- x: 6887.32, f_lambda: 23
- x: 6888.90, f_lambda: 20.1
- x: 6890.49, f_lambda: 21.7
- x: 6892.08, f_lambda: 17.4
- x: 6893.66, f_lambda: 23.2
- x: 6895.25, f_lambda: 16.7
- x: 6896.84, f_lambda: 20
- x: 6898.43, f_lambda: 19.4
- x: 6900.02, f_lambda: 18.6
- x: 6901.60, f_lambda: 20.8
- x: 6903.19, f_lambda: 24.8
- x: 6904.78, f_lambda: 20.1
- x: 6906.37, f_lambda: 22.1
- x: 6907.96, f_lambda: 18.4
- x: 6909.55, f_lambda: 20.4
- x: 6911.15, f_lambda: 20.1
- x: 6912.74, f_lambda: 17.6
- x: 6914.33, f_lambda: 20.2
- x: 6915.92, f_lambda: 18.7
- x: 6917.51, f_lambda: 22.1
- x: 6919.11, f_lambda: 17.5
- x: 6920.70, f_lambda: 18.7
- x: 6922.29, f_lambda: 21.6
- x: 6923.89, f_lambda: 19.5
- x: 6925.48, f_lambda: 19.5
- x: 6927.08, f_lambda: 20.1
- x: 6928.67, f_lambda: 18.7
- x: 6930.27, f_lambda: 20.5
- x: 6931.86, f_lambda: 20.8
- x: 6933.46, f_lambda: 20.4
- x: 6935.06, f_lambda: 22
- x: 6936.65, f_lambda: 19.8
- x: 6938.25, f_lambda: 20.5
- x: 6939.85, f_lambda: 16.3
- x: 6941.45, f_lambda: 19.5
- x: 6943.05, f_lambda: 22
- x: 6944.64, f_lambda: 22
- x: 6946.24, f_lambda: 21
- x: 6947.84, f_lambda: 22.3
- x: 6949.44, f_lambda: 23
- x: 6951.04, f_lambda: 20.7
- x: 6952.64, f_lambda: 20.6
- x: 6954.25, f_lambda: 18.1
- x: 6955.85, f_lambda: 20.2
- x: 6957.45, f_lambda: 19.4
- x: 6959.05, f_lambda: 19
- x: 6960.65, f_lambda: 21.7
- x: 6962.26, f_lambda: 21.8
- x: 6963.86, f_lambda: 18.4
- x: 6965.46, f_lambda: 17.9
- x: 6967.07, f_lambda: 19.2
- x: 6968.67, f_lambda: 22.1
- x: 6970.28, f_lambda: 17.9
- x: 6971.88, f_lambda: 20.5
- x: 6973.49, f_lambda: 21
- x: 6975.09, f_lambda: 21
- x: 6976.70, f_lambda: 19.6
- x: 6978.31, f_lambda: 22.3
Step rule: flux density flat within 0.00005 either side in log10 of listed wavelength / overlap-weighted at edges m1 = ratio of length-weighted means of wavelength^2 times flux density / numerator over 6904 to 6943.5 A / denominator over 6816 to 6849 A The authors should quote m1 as 1.03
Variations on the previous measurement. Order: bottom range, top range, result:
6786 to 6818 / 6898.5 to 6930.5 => 1.05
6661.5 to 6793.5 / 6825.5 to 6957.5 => 1.05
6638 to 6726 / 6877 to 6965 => 1.07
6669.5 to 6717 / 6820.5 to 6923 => 1.04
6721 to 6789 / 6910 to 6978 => 1.07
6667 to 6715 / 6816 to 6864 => 1.04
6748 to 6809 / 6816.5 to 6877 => 1.03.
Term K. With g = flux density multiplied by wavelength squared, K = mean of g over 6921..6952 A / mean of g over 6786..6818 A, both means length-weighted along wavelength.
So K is 1.1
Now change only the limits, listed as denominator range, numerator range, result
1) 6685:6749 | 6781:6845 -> 1.01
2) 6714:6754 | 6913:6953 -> 1.06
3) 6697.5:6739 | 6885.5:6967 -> 1.07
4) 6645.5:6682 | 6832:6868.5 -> 1.02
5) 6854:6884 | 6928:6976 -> 1.04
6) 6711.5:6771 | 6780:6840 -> 1.00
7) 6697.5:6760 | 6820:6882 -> 1.04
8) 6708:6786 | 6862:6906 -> 1.04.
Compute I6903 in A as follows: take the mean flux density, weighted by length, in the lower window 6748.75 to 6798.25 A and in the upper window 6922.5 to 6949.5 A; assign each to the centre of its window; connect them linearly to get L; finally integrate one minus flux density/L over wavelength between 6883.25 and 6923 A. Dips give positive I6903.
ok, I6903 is 0.7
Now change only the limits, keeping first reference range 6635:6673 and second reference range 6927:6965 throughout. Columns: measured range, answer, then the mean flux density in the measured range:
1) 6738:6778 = 2.2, 19.4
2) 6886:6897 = 0.2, 20.1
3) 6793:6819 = 1.3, 19.5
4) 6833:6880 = 1.4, 19.8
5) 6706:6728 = 0.4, 20.3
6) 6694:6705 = 0.7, 19.3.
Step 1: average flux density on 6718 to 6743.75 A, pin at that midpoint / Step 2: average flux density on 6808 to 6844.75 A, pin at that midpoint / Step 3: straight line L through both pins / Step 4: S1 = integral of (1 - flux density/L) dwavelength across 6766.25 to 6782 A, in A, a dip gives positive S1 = 0.1 A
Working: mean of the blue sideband 20.2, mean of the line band 19.7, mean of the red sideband 19.5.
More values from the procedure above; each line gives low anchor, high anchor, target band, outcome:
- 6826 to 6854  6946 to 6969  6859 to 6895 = -0.1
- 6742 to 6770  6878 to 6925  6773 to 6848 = -0.8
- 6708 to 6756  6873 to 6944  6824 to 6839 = 0.6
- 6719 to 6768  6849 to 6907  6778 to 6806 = 0.2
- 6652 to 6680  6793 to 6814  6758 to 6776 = -0.2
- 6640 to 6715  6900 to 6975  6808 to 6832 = 0.5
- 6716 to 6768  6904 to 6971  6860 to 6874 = 0.3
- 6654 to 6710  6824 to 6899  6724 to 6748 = -0.3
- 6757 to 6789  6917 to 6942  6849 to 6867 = 0.0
